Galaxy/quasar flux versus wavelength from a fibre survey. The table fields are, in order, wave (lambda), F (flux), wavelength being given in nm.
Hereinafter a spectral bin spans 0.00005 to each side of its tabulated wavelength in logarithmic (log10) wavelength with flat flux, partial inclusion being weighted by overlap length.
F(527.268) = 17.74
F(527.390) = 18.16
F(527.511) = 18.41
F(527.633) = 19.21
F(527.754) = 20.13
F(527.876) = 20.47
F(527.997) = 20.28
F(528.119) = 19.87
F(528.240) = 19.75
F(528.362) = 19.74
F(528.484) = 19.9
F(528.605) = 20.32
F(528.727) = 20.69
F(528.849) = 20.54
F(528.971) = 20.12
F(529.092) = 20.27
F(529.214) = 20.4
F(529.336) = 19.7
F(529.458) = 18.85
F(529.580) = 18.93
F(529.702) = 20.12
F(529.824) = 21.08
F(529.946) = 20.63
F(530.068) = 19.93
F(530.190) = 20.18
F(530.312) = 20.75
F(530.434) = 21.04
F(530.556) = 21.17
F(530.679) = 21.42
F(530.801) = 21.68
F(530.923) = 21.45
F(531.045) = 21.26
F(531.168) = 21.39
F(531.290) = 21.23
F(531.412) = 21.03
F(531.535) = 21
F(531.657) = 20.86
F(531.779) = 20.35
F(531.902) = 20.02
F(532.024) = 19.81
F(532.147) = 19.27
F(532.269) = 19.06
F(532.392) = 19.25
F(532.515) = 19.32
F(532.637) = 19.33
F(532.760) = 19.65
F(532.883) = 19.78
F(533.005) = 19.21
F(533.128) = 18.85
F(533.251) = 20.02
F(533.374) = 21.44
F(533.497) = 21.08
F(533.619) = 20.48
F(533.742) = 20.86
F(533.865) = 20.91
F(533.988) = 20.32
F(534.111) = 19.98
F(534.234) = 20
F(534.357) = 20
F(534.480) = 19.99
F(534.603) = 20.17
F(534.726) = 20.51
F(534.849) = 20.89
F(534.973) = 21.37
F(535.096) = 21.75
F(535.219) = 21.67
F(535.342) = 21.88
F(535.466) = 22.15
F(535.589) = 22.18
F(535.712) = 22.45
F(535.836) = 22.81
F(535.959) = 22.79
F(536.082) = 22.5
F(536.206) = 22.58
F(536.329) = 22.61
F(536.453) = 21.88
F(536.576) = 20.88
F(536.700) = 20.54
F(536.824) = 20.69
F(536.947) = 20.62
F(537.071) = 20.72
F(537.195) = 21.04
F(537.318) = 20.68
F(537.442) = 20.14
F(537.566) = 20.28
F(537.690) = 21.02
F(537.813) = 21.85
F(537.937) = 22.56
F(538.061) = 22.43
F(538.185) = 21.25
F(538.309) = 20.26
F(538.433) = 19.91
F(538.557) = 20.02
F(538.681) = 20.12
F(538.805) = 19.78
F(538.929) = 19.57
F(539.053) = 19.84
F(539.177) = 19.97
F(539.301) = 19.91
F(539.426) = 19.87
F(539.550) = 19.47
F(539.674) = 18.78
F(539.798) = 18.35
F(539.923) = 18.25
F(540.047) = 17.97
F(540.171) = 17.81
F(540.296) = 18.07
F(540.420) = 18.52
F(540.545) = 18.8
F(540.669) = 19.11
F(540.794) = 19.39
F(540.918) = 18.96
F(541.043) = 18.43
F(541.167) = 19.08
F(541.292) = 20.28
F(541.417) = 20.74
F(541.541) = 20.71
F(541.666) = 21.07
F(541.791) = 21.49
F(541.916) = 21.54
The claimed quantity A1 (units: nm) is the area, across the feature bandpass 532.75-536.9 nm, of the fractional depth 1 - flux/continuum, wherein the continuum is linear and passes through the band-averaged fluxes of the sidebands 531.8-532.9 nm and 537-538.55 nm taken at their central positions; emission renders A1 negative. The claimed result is -0.178 nm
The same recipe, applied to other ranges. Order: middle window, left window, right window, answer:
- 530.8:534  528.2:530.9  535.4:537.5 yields 0.085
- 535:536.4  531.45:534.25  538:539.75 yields -0.155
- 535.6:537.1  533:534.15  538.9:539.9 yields -0.141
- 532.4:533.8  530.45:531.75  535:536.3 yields 0.111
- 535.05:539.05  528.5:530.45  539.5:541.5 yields -0.408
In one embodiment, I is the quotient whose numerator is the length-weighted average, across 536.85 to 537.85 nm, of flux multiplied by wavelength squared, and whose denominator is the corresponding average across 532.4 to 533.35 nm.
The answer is 1.1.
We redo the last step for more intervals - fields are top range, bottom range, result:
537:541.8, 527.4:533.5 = 1.02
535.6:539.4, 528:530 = 1.08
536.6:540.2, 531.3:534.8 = 1.02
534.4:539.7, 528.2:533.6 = 1.06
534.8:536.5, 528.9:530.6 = 1.12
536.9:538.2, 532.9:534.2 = 1.06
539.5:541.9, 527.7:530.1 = 1.00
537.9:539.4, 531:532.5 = 1.03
